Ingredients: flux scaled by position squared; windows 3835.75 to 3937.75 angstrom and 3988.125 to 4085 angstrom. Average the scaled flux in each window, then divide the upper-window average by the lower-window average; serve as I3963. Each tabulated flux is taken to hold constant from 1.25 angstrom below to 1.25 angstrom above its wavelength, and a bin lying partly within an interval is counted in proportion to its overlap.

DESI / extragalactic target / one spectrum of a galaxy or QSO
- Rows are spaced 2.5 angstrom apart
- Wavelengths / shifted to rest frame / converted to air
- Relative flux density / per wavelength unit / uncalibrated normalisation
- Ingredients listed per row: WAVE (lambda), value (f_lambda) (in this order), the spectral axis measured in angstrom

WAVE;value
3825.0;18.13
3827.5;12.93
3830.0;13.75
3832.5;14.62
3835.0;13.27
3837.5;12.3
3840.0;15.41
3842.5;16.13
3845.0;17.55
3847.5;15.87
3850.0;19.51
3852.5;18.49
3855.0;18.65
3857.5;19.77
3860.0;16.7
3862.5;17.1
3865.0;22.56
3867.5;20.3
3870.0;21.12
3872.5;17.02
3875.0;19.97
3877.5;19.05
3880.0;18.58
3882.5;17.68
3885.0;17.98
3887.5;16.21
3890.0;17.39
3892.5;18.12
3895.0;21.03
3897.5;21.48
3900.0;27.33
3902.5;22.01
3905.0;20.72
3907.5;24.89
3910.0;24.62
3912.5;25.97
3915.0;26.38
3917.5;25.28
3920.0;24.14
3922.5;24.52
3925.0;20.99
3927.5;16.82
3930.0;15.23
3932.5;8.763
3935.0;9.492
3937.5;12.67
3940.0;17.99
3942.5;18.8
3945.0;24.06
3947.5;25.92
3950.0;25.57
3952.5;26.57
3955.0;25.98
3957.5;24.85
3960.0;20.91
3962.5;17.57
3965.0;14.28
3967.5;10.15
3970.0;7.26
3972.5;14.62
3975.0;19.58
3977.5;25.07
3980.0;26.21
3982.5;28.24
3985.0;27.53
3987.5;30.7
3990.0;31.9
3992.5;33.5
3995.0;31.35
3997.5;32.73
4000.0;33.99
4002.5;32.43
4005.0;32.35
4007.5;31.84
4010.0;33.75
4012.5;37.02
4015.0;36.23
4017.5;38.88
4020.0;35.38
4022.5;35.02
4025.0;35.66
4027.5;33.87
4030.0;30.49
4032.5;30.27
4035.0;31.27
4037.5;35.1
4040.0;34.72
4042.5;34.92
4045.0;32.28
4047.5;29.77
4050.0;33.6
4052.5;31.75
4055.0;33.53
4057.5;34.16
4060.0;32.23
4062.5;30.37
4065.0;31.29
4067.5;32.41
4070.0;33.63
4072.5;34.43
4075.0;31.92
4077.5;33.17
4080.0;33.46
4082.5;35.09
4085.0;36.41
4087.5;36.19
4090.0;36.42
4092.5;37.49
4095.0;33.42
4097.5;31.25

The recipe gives 1.9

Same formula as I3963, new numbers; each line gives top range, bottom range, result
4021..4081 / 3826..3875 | 2.13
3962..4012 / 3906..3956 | 1.27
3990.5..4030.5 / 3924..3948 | 2.11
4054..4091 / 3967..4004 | 1.35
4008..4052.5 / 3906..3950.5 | 1.73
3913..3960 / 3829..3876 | 1.25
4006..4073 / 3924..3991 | 1.72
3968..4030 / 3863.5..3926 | 1.48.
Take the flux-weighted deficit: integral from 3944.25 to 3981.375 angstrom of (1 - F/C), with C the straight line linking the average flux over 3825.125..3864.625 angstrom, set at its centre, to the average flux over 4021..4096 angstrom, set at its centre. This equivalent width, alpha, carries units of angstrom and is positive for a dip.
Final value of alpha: 7.4 angstrom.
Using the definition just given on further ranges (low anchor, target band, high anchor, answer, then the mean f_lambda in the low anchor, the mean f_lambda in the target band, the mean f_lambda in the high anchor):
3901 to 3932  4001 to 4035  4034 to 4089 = -4.55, 22.3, 34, 33.3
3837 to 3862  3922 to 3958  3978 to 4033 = 9.04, 17.2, 19.7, 32.6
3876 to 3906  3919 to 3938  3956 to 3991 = 3.54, 19.8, 16.6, 21.3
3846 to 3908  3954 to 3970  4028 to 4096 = 4.85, 19.5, 17.9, 33.3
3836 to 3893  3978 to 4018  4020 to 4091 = -4.70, 18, 32.2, 33.4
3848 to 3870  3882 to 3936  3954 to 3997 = 1.00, 19.1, 20.4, 23.1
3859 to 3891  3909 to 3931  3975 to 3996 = -0.09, 18.6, 22.7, 28.7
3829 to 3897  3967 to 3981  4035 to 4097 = 4.83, 17.7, 17.4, 33.6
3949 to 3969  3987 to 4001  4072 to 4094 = -4.46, 20.5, 32.4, 35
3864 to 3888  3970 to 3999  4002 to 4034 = 3.92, 19.1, 26.6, 34.1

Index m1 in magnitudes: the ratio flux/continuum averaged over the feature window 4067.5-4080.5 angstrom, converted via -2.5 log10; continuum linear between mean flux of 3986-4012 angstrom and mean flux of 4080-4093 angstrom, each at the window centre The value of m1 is 0.07 mag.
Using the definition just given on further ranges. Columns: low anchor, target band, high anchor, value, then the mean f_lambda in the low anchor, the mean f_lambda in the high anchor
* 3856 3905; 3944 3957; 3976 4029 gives 0.06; 19.6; 32.5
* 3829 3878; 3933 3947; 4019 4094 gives 0.41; 17.5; 33.5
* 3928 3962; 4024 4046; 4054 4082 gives -0.13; 19.6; 32.8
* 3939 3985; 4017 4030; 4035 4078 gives -0.22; 21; 32.8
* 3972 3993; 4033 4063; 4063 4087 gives -0.05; 26.5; 33.5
